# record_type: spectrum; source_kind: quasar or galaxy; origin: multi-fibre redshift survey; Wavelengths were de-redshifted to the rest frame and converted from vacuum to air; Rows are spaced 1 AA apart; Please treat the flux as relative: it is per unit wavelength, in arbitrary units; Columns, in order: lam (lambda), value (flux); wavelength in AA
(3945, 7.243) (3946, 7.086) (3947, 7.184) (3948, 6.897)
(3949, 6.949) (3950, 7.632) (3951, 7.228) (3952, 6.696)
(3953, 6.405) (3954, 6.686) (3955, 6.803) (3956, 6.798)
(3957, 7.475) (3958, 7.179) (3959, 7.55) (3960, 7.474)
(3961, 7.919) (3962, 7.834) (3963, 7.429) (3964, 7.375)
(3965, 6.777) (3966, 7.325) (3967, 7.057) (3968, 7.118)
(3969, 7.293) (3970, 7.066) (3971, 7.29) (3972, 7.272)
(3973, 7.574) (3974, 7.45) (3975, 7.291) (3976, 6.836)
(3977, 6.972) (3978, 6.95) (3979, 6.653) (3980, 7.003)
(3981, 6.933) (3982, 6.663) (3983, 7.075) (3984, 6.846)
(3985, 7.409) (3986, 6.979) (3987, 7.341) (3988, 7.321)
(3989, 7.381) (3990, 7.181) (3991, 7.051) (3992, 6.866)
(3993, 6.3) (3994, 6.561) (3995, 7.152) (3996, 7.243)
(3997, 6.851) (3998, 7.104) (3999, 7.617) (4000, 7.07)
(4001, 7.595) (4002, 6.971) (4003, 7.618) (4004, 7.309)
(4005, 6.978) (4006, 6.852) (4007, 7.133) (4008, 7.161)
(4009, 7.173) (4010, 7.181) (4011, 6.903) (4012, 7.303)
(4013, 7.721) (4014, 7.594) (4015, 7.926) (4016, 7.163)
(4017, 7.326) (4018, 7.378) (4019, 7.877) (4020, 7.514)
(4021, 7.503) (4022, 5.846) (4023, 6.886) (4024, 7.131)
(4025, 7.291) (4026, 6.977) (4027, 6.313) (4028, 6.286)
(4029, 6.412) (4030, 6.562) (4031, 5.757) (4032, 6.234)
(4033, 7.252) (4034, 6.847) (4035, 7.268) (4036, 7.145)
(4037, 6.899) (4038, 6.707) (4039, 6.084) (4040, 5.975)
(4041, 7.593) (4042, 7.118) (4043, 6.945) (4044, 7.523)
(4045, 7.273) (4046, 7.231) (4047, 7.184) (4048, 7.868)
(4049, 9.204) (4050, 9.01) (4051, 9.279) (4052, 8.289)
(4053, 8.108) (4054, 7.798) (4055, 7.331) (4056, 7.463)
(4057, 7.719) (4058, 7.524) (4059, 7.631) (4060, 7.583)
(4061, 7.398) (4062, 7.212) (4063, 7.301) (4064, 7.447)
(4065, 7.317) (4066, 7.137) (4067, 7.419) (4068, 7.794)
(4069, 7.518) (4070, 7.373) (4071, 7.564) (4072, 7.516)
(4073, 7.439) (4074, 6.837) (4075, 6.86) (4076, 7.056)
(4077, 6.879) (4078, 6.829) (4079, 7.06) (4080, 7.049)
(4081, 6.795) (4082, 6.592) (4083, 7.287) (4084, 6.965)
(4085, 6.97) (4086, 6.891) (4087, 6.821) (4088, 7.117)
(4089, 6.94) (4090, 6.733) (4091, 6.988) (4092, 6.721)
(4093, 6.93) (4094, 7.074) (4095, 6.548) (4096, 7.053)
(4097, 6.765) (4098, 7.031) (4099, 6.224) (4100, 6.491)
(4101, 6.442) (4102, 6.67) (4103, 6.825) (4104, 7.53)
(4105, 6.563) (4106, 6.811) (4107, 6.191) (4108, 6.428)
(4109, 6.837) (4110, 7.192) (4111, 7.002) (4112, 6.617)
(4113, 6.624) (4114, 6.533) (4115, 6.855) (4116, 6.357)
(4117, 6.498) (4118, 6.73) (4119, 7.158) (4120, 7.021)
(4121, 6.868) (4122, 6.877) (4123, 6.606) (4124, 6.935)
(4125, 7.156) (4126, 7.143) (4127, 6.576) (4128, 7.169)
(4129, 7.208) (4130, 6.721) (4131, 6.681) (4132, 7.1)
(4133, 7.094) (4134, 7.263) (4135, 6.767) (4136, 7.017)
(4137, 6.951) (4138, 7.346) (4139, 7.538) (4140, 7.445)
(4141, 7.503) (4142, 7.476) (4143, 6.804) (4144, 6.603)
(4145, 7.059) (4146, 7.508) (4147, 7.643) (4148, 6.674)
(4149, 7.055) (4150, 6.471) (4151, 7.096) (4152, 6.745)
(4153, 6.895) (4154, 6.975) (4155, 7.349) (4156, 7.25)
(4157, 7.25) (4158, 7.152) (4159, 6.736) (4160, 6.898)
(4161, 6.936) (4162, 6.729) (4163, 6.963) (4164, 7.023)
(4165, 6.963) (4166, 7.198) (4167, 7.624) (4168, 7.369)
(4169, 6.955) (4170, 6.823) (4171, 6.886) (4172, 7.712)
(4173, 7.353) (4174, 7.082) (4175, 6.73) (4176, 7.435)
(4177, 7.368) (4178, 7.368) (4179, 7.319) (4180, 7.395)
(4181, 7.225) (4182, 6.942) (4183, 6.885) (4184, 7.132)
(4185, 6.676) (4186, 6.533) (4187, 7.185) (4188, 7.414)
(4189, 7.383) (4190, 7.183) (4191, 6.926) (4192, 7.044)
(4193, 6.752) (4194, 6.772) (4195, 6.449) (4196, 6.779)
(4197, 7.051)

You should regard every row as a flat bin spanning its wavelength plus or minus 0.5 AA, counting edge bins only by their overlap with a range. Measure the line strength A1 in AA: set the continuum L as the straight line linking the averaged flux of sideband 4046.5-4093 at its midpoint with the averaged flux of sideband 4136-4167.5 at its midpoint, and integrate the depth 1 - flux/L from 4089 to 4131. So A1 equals 2.6 AA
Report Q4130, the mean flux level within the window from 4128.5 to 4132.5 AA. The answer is 6.93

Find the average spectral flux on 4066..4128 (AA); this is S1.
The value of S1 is 6.91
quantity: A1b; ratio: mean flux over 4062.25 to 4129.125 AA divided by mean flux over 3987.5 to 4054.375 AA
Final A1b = 0.96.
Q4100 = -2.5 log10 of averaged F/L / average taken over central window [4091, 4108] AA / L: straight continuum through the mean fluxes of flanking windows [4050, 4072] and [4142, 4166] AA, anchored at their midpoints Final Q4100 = 0.10 mag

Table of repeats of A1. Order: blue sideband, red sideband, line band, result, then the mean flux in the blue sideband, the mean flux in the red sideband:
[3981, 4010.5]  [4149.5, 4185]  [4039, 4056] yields -1.4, 7.1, 7.09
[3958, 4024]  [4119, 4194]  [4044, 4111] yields -0.8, 7.19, 7.07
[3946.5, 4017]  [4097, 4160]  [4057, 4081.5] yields -0.9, 7.16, 6.92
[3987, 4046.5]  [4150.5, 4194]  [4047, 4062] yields -1.9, 7.04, 7.09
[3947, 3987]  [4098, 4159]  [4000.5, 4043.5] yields 0.3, 7.14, 6.93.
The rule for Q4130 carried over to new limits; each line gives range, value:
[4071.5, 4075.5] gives 7.16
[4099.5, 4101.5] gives 6.47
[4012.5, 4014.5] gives 7.66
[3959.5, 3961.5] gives 7.7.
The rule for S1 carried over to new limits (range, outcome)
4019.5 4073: 7.28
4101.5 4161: 6.95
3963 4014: 7.13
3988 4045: 7.03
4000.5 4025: 7.25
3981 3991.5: 7.12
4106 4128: 6.78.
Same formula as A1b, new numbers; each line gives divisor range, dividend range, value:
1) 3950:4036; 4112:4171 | 0.99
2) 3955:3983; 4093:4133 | 0.95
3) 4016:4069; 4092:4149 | 0.95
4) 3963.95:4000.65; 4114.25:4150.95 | 0.99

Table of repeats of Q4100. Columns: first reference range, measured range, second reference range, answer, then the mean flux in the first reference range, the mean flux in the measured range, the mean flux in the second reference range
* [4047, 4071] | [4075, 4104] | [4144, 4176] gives 0.10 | 7.75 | 6.86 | 7.07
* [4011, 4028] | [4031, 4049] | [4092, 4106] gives 0.01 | 7.2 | 7.03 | 6.78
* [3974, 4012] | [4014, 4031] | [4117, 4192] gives 0.01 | 7.08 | 7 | 7.07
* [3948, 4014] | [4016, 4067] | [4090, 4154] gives -0.03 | 7.14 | 7.26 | 6.9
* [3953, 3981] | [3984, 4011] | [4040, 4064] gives 0.04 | 7.18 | 7.12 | 7.68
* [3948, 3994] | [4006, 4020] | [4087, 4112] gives -0.05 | 7.12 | 7.36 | 6.79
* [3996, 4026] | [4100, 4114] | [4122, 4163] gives 0.06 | 7.24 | 6.73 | 7.04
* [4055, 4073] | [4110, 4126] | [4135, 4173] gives 0.07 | 7.46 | 6.81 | 7.1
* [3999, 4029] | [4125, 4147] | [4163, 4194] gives 0.00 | 7.17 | 7.11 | 7.12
